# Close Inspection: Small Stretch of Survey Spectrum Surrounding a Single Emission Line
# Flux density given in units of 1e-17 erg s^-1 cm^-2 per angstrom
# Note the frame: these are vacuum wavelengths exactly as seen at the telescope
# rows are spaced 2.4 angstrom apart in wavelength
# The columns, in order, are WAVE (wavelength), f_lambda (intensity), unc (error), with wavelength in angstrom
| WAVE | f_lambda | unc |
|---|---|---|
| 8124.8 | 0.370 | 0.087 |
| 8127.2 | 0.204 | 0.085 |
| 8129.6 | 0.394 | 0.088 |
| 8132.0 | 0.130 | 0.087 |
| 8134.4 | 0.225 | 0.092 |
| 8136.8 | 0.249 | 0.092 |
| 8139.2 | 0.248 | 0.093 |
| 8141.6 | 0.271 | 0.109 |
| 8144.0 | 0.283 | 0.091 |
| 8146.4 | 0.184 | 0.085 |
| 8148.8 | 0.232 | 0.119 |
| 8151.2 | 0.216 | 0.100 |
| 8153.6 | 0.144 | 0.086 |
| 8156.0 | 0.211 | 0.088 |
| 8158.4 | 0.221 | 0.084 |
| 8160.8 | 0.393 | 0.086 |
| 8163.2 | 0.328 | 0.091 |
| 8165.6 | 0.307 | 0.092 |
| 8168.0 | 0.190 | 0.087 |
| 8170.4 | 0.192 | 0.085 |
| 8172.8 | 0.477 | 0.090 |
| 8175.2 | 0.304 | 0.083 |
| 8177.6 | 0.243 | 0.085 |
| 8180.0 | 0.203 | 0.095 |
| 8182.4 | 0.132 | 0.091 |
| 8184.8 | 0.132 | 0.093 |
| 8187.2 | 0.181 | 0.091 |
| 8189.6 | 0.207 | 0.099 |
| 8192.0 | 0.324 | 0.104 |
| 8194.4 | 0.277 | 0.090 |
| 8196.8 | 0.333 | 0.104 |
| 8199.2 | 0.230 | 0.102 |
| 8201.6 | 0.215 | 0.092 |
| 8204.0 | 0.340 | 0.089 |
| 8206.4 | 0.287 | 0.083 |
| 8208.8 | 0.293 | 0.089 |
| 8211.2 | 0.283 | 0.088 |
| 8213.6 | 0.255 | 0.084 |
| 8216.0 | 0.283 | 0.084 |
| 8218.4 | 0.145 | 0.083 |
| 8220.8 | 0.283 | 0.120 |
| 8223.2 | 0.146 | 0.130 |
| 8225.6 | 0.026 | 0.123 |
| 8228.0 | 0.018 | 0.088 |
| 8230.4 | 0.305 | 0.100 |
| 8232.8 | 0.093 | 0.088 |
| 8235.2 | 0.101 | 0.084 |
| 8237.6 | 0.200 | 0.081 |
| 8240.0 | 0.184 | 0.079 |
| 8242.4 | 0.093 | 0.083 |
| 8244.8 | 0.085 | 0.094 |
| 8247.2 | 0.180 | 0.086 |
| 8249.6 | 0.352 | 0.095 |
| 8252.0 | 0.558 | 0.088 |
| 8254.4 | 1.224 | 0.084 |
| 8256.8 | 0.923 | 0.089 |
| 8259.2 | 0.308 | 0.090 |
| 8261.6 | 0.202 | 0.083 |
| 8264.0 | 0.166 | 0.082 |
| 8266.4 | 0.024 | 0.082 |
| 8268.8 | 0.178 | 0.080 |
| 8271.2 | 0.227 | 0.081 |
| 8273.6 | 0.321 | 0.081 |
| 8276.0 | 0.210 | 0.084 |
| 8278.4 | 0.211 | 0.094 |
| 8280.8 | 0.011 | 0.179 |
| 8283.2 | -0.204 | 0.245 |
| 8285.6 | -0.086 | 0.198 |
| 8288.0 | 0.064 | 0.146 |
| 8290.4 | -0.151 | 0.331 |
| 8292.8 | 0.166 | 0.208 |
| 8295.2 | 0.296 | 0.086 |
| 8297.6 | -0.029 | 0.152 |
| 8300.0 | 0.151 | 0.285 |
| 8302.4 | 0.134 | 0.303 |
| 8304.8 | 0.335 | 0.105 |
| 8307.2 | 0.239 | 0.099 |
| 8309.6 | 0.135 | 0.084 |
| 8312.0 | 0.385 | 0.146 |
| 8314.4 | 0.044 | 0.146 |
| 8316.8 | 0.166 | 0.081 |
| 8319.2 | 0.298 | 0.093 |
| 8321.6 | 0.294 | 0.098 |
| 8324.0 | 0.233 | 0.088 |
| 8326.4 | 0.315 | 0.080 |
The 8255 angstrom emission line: H-gamma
